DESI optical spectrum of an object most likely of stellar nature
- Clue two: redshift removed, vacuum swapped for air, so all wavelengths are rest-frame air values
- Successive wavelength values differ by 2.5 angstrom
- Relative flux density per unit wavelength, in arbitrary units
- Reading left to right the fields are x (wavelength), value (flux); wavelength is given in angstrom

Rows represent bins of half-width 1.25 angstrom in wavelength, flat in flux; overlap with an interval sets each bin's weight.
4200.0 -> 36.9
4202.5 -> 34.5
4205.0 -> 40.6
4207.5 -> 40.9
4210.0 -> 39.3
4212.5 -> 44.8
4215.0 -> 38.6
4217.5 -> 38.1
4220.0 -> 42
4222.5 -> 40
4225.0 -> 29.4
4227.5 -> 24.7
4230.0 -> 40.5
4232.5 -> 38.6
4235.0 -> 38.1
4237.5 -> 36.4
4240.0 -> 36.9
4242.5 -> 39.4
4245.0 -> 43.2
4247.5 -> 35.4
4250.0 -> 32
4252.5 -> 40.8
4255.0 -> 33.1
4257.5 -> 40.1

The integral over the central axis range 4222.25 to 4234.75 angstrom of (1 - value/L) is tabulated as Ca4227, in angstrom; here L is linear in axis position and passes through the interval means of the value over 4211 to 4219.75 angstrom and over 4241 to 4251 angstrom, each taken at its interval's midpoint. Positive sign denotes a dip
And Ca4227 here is 1.5 angstrom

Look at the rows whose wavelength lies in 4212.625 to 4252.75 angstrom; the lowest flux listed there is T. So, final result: 24.7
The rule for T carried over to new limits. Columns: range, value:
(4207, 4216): 38.6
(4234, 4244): 36.4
